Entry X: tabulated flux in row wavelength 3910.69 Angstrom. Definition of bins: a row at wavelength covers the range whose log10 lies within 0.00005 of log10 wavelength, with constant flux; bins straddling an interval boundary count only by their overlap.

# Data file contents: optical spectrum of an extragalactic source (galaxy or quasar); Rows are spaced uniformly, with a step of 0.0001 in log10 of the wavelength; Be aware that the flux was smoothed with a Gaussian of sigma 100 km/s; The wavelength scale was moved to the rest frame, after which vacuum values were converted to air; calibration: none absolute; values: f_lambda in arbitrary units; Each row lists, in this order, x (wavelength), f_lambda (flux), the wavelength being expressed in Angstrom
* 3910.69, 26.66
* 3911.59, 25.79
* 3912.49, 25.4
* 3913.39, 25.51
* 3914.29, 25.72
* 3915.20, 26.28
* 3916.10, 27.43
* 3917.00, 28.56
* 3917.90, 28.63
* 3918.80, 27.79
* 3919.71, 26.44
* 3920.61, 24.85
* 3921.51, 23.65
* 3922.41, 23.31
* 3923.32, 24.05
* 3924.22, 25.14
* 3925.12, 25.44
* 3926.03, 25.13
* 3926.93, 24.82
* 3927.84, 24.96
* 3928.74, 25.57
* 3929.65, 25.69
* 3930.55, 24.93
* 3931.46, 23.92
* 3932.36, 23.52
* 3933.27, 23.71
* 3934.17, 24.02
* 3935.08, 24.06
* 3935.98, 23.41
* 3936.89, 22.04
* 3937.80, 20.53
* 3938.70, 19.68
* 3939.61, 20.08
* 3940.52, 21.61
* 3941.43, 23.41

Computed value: 26.66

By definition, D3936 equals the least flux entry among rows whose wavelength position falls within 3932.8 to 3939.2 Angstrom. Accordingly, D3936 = 19.68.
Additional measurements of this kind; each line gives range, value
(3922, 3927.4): 23.31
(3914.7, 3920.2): 26.28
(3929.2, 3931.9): 23.92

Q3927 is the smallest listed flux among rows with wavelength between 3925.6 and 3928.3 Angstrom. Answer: 24.82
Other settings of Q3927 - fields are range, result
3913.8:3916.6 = 25.72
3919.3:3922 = 23.65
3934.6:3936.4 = 23.41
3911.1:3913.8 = 25.4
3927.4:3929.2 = 24.96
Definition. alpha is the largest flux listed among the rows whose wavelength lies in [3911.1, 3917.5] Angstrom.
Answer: 28.56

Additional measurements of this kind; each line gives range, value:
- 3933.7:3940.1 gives 24.06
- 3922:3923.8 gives 24.05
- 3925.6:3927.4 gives 25.13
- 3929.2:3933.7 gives 25.69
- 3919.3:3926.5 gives 26.44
